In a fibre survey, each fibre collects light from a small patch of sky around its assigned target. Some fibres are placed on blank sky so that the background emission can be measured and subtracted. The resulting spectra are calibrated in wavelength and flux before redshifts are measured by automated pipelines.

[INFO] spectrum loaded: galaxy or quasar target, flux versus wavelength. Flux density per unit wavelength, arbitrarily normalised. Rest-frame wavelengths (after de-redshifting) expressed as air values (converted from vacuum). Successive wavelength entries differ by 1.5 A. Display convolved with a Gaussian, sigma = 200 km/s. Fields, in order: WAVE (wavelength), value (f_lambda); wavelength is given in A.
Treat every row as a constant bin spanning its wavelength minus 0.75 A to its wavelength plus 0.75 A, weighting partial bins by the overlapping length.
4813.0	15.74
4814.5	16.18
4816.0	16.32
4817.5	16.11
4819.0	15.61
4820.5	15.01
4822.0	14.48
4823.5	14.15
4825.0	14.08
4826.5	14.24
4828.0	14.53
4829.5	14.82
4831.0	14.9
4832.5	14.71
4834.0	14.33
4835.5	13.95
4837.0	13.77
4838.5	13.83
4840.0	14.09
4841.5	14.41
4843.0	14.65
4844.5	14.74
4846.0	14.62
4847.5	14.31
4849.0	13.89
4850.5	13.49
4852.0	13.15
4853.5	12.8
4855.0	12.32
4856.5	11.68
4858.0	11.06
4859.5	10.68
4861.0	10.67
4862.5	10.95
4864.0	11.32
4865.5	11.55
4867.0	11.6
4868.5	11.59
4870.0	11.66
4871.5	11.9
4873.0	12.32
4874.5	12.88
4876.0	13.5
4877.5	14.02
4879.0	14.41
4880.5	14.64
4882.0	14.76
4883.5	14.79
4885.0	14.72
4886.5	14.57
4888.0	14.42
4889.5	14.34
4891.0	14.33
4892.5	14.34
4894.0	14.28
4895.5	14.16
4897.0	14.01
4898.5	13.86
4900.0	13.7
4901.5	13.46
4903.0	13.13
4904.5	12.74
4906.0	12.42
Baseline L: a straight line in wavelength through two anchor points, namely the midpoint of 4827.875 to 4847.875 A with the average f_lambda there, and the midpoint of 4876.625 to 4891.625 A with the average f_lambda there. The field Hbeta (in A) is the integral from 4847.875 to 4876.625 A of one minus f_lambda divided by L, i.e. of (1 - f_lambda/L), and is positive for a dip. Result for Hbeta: 4.7 A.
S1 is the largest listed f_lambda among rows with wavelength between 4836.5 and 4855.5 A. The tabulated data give 14.74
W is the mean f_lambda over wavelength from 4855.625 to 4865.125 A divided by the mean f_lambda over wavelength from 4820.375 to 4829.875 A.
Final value 0.8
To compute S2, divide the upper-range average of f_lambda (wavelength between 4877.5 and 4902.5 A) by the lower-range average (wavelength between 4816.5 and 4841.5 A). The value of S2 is 0.98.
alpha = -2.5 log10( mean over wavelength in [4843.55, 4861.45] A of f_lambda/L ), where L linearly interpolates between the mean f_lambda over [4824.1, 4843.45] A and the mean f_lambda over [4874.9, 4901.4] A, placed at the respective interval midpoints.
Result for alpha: 0.117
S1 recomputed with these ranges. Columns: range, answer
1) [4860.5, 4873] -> 12.32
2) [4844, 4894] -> 14.79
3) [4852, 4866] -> 13.15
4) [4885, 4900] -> 14.72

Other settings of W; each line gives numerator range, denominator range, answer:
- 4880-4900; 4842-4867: 1.14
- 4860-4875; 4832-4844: 0.82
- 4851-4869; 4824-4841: 0.81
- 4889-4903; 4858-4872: 1.24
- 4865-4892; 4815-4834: 0.90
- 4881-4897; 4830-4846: 1.01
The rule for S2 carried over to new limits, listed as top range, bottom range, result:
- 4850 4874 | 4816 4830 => 0.79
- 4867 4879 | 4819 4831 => 0.87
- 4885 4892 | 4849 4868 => 1.22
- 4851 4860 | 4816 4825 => 0.80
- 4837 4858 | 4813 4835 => 0.91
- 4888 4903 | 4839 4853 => 0.99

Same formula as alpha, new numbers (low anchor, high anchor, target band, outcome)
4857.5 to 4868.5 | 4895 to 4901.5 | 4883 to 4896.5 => -0.10 mag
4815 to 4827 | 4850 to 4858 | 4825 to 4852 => -0.05 mag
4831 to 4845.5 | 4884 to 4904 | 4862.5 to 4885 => 0.10 mag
